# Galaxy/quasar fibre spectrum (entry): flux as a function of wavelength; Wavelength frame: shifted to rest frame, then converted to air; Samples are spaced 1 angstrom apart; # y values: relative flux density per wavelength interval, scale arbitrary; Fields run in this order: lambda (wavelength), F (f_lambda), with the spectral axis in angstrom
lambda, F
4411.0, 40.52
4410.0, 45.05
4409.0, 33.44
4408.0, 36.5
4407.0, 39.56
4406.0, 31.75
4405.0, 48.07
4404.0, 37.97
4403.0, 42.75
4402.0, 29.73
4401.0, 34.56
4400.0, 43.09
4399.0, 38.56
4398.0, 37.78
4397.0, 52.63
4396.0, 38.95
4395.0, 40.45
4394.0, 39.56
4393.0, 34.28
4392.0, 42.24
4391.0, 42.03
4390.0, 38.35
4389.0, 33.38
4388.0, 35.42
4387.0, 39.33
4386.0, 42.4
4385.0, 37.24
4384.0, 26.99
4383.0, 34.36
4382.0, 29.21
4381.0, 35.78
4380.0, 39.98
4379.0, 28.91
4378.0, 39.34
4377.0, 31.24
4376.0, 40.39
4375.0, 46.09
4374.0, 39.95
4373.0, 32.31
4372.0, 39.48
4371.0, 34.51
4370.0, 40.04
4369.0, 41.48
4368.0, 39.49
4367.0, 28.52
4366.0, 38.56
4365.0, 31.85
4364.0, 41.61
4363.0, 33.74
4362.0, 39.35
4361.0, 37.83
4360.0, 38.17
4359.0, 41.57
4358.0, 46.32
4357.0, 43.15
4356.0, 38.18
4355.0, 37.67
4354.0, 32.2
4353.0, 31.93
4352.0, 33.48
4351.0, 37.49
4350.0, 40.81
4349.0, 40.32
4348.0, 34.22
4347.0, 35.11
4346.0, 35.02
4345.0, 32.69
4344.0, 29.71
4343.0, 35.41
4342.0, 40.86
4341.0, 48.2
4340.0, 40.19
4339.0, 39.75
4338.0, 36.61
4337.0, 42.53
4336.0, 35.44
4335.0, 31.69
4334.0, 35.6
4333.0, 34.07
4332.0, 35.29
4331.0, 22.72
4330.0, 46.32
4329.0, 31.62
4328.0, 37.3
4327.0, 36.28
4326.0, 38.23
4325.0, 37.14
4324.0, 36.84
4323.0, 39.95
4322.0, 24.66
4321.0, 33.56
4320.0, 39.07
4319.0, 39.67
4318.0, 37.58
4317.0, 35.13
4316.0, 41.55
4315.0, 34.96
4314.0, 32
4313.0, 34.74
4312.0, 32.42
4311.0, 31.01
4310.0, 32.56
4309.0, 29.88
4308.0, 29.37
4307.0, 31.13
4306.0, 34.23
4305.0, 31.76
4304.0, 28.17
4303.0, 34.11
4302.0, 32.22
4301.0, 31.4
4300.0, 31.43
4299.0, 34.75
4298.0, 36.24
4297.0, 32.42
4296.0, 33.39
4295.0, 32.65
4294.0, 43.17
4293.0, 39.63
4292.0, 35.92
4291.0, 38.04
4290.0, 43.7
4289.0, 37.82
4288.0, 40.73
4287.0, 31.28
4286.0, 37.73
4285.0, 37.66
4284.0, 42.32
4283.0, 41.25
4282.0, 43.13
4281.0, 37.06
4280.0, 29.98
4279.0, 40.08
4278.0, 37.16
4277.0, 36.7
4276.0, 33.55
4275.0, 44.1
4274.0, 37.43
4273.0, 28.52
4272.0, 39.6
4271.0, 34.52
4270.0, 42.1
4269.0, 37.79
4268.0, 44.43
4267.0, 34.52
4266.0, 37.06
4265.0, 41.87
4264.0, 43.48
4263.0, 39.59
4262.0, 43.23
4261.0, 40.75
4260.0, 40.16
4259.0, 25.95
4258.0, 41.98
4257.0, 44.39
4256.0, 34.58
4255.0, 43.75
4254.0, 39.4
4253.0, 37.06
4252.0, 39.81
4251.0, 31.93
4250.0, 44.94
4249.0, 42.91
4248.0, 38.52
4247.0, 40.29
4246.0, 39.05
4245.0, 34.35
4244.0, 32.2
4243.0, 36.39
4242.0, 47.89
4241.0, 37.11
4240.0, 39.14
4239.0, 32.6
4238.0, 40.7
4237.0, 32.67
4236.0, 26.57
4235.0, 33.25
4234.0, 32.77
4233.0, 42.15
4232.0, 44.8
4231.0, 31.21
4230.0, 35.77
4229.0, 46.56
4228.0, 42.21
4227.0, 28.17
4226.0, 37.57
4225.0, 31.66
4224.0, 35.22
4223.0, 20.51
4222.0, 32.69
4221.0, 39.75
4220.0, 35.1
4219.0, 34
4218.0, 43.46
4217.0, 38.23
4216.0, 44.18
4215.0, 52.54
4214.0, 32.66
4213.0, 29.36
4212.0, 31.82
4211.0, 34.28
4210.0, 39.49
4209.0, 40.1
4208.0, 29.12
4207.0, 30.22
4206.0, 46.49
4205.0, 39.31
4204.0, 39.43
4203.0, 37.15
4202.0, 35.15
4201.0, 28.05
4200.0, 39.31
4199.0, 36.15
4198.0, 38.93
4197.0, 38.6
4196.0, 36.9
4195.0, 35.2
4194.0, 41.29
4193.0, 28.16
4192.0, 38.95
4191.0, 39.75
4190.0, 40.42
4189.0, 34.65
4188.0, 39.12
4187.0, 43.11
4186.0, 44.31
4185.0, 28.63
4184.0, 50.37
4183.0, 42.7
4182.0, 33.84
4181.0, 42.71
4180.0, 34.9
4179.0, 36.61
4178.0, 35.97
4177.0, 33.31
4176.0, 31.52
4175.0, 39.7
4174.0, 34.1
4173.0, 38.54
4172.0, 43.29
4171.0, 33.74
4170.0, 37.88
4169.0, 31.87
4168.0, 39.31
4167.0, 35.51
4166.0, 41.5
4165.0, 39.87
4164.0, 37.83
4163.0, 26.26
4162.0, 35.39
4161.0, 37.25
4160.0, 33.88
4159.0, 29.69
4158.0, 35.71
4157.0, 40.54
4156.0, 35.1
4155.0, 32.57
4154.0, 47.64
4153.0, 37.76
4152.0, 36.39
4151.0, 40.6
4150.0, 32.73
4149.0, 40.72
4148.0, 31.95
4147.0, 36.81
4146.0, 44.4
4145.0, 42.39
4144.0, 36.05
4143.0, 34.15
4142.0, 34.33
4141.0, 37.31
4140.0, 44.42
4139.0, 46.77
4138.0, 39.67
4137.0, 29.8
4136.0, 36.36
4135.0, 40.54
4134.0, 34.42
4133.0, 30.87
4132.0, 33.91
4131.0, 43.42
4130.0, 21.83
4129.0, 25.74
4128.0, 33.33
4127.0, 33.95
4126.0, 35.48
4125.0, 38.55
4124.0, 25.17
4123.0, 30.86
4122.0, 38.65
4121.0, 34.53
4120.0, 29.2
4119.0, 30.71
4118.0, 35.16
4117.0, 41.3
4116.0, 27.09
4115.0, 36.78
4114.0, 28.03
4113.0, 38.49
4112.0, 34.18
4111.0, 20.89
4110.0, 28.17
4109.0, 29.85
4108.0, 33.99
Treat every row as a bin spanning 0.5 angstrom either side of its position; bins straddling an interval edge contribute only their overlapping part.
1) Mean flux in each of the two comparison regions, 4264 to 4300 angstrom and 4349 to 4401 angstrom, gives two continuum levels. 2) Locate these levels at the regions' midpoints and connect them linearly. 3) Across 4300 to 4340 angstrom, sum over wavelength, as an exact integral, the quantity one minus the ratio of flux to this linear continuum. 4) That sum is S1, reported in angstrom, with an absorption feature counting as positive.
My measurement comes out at 3.29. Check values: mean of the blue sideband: 37.7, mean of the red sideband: 37.8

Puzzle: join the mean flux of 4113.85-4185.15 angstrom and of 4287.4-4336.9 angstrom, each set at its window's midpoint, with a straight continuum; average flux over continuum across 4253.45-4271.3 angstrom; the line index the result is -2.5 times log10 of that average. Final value -0.12 mag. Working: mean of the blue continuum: 36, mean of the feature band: 39.5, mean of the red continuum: 34.9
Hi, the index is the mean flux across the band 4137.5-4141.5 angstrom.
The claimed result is 42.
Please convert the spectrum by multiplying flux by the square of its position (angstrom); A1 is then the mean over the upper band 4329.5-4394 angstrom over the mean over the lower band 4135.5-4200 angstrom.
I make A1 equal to 1.1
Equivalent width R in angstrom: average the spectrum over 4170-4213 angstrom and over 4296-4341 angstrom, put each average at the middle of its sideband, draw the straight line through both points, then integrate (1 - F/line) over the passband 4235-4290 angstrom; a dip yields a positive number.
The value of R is -3.57 angstrom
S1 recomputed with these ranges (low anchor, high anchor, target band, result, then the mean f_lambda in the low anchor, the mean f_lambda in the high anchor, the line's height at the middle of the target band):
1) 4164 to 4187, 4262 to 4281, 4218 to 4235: 1.0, 37.9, 38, 37.9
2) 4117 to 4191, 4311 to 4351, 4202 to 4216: -0.3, 36.5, 36.2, 36.4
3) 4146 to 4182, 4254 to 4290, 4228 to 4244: 0.3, 36.6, 38.6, 37.9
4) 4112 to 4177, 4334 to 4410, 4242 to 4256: -0.8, 35.7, 37.6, 36.6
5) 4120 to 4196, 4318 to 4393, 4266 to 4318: 1.3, 36.6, 36.9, 36.8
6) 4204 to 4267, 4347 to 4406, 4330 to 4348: 0.7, 37.5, 37.8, 37.7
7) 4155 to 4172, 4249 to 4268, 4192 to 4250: 1.9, 35.8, 39.4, 38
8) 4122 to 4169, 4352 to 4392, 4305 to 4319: 1.2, 36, 37.2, 36.9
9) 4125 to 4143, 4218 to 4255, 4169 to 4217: -1.6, 35.5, 36.8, 36.2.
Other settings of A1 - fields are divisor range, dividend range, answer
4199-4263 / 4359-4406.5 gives 1.09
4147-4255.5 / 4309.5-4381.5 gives 1.06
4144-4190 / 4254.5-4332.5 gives 1.03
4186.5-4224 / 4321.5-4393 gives 1.07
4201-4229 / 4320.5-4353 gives 1.05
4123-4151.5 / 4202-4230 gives 1.06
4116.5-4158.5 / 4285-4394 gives 1.11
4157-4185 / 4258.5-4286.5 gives 1.09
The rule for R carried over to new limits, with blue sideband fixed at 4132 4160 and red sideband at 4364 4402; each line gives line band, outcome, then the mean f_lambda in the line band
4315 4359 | 0.7 angstrom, 36.8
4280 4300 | 0.0 angstrom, 37.5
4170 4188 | -0.4 angstrom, 38.1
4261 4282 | -0.5 angstrom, 38.3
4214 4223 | -0.3 angstrom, 38.5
